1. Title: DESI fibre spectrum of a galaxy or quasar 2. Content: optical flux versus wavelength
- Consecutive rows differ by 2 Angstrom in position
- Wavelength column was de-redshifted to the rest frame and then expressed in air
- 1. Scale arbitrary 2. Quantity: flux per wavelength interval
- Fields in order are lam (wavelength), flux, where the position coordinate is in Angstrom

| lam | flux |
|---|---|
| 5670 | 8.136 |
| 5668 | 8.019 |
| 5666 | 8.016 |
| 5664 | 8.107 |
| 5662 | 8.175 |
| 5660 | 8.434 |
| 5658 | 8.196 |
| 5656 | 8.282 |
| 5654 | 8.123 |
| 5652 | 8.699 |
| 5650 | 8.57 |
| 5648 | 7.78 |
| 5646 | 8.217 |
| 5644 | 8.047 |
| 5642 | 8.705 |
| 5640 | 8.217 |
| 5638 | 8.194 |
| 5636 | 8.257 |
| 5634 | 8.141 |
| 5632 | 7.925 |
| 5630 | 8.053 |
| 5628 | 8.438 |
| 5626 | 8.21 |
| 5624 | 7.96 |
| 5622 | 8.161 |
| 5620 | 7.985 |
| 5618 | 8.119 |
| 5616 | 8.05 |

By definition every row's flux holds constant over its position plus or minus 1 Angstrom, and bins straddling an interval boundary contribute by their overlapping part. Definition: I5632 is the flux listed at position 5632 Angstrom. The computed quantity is 7.925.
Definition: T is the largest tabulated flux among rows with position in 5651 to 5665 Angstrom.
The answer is 8.699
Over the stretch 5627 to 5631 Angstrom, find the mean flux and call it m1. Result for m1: 8.25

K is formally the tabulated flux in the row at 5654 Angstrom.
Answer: 8.123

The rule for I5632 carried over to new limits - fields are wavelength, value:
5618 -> 8.119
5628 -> 8.438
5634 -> 8.141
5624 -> 7.96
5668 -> 8.019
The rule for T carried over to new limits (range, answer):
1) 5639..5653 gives 8.705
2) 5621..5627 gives 8.21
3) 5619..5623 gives 8.161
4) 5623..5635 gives 8.438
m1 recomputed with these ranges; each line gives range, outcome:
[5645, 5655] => 8.28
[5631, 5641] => 8.15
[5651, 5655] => 8.41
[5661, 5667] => 8.1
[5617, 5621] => 8.05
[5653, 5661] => 8.26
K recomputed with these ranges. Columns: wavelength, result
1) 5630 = 8.053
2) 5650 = 8.57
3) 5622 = 8.161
